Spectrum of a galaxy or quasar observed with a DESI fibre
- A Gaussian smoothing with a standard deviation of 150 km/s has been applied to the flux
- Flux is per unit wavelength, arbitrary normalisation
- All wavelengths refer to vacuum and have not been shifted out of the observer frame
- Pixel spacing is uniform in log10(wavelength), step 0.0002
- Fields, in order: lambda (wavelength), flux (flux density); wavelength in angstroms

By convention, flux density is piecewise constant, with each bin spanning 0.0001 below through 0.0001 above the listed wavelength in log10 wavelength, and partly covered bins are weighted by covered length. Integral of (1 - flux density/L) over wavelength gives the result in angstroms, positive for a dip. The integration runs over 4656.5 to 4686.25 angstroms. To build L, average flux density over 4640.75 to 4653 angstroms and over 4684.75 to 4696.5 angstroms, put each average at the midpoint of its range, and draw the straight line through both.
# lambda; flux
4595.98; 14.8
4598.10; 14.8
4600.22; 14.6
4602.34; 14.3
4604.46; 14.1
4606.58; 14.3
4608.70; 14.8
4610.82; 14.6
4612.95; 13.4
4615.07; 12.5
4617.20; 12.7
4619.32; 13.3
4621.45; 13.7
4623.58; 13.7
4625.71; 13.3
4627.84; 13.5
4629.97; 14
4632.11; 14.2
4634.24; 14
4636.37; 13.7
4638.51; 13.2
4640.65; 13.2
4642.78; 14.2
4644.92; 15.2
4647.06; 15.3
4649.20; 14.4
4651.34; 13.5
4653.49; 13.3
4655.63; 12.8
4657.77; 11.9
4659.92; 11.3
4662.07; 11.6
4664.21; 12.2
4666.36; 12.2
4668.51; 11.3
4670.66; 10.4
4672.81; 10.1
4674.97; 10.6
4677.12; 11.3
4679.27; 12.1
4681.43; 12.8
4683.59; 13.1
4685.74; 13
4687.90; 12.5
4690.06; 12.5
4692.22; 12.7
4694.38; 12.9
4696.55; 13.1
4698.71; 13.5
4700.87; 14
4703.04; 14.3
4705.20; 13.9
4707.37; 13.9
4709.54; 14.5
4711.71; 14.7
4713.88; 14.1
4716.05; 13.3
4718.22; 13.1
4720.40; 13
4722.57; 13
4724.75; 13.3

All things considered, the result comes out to 3.9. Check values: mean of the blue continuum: 14.4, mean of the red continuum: 12.7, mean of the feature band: 11.7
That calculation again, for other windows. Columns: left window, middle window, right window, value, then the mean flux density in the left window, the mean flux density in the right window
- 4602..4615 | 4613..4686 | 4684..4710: 4.8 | 14.1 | 13.4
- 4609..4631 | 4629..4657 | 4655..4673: -3.2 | 13.5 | 11.6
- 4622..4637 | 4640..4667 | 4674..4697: 0.1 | 13.8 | 12.4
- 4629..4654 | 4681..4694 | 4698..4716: 1.2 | 14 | 14.1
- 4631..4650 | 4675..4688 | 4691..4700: 1.0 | 14.2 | 13.1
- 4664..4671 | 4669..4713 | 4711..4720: -0.5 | 11.6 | 13.7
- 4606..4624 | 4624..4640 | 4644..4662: -0.2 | 13.7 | 13.3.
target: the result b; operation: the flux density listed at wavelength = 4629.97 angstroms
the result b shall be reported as 14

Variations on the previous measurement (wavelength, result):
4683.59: 13.1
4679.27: 12.1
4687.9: 12.5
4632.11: 14.2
